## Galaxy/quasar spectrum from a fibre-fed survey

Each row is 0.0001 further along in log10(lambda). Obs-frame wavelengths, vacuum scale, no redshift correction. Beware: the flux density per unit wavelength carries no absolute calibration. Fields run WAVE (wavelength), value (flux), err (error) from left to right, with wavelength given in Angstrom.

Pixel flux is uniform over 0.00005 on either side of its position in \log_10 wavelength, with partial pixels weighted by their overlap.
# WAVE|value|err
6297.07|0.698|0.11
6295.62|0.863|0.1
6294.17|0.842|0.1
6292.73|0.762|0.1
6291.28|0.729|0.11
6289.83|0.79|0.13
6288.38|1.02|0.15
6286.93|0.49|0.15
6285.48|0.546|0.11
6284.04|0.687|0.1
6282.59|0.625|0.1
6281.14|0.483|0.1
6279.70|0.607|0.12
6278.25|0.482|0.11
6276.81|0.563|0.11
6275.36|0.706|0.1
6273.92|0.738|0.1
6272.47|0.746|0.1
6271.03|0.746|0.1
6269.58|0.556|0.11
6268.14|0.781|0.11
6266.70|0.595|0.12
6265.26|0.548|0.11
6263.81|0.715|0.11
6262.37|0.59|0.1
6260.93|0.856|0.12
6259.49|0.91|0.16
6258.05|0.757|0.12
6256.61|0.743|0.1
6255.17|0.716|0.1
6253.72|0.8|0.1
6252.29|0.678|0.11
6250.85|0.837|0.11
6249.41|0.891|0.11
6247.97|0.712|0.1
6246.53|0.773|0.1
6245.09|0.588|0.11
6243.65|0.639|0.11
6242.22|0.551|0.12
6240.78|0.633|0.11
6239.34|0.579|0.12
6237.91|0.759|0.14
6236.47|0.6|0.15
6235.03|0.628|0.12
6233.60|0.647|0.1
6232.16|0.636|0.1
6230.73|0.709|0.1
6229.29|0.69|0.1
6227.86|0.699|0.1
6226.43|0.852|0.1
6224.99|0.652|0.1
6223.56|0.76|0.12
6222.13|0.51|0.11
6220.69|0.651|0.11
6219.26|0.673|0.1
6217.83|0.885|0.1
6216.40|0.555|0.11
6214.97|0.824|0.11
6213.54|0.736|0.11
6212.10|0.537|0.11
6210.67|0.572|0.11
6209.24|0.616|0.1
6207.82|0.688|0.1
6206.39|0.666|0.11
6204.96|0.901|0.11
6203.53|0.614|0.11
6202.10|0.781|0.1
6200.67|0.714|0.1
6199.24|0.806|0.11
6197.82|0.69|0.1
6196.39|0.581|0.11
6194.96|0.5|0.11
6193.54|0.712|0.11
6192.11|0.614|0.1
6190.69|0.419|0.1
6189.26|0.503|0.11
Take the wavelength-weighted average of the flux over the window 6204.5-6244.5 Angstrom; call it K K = 0.671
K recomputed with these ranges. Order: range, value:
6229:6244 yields 0.642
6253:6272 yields 0.717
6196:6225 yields 0.688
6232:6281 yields 0.684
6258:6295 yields 0.687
